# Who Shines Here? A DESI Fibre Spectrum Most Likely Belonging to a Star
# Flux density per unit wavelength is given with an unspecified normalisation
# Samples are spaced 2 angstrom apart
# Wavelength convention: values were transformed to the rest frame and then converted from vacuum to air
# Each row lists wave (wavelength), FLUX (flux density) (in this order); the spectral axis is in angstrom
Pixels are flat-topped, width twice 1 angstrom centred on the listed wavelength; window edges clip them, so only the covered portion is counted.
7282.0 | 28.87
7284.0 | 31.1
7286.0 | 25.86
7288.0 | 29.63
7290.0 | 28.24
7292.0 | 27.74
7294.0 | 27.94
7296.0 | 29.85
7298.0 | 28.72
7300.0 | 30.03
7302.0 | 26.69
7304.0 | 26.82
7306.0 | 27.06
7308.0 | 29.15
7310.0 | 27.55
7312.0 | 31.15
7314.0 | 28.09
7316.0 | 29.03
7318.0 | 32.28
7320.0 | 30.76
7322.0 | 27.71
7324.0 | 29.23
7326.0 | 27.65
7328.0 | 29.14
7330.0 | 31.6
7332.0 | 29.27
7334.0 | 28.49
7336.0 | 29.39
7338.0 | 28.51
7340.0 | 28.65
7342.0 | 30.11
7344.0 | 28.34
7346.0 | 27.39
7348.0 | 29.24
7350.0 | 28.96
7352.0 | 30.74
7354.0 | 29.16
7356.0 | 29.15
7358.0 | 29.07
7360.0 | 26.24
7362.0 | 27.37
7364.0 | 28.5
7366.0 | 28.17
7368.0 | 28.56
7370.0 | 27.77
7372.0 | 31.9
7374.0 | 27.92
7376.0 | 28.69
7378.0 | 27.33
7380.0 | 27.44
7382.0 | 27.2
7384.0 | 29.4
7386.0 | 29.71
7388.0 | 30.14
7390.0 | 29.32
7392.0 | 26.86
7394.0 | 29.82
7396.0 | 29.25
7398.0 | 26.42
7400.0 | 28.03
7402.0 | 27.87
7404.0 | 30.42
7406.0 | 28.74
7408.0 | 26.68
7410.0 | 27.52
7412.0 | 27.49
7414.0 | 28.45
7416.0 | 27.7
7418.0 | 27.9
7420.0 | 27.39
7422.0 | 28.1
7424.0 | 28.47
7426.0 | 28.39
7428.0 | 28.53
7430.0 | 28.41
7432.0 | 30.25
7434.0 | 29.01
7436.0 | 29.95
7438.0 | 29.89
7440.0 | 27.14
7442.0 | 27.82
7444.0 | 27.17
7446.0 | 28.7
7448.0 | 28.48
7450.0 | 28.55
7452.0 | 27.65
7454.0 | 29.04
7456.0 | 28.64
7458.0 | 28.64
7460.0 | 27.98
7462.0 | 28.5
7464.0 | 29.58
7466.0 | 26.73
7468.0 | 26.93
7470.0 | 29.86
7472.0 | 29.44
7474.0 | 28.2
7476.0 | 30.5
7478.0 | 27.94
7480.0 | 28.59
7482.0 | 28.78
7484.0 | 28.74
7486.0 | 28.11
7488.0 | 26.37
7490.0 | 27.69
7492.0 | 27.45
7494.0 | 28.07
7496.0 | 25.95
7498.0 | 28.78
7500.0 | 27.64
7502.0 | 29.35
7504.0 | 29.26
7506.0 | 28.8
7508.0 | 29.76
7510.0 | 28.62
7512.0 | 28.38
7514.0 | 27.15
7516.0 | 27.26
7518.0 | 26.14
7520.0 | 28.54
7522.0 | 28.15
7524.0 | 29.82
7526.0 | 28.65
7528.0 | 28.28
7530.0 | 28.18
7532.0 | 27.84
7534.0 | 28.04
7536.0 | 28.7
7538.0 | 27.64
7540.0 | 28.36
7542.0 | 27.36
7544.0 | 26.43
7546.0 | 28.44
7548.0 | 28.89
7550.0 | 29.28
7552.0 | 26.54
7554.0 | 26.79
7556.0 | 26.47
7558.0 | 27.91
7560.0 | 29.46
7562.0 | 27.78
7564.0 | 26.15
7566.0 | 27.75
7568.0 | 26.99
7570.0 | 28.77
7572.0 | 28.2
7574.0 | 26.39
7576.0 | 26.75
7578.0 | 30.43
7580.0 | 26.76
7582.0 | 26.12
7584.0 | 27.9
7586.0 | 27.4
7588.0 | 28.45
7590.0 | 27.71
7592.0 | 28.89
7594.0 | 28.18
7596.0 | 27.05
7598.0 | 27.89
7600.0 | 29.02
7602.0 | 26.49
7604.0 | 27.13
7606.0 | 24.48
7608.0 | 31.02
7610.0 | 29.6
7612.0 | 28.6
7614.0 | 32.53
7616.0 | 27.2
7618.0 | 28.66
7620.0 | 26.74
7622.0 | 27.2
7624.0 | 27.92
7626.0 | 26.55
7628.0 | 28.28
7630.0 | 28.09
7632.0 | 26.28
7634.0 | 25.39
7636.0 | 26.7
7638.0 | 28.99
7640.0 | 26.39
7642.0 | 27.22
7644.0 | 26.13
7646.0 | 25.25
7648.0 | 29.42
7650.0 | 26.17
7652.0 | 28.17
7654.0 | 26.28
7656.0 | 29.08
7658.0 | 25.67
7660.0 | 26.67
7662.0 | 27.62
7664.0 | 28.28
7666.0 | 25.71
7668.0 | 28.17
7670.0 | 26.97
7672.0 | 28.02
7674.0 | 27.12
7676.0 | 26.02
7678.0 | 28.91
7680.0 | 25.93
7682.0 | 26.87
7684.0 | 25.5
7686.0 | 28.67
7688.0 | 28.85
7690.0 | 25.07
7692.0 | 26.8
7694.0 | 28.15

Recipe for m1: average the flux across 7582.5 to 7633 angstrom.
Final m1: 28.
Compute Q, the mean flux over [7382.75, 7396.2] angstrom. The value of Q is 29.2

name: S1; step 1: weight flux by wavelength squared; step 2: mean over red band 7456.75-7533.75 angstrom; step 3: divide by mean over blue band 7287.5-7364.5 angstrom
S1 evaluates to 1.0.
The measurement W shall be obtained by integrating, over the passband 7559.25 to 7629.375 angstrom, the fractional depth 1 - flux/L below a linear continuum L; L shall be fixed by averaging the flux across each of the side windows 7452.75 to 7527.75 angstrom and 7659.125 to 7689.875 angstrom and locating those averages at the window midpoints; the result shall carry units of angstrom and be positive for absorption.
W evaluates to -0.5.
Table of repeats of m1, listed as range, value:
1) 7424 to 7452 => 28.6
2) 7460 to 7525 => 28.3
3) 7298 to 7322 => 28.9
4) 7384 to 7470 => 28.4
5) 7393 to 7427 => 28.2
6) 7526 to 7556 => 27.9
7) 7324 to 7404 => 28.7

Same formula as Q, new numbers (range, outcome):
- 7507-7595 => 27.9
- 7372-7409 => 28.5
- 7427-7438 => 29.3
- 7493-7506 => 28.2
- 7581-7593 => 27.7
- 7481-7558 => 28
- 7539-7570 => 27.7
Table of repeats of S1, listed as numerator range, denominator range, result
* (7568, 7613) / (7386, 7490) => 1.02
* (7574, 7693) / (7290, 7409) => 1.03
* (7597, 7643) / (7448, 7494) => 1.02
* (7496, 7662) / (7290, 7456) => 1.03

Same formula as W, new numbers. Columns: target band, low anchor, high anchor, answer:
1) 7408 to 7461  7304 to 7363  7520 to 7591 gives 0.24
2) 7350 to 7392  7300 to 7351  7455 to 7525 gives 0.13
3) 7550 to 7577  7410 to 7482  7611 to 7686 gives 0.34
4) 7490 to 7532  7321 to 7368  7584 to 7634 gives 0.07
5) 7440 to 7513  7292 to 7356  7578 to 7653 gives -0.13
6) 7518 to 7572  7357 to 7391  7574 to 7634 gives 0.14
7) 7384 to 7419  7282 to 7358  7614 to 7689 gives 0.16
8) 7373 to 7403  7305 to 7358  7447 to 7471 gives 0.46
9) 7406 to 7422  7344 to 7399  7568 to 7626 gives 0.43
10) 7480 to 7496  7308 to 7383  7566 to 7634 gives 0.27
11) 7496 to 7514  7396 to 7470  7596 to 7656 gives -0.35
